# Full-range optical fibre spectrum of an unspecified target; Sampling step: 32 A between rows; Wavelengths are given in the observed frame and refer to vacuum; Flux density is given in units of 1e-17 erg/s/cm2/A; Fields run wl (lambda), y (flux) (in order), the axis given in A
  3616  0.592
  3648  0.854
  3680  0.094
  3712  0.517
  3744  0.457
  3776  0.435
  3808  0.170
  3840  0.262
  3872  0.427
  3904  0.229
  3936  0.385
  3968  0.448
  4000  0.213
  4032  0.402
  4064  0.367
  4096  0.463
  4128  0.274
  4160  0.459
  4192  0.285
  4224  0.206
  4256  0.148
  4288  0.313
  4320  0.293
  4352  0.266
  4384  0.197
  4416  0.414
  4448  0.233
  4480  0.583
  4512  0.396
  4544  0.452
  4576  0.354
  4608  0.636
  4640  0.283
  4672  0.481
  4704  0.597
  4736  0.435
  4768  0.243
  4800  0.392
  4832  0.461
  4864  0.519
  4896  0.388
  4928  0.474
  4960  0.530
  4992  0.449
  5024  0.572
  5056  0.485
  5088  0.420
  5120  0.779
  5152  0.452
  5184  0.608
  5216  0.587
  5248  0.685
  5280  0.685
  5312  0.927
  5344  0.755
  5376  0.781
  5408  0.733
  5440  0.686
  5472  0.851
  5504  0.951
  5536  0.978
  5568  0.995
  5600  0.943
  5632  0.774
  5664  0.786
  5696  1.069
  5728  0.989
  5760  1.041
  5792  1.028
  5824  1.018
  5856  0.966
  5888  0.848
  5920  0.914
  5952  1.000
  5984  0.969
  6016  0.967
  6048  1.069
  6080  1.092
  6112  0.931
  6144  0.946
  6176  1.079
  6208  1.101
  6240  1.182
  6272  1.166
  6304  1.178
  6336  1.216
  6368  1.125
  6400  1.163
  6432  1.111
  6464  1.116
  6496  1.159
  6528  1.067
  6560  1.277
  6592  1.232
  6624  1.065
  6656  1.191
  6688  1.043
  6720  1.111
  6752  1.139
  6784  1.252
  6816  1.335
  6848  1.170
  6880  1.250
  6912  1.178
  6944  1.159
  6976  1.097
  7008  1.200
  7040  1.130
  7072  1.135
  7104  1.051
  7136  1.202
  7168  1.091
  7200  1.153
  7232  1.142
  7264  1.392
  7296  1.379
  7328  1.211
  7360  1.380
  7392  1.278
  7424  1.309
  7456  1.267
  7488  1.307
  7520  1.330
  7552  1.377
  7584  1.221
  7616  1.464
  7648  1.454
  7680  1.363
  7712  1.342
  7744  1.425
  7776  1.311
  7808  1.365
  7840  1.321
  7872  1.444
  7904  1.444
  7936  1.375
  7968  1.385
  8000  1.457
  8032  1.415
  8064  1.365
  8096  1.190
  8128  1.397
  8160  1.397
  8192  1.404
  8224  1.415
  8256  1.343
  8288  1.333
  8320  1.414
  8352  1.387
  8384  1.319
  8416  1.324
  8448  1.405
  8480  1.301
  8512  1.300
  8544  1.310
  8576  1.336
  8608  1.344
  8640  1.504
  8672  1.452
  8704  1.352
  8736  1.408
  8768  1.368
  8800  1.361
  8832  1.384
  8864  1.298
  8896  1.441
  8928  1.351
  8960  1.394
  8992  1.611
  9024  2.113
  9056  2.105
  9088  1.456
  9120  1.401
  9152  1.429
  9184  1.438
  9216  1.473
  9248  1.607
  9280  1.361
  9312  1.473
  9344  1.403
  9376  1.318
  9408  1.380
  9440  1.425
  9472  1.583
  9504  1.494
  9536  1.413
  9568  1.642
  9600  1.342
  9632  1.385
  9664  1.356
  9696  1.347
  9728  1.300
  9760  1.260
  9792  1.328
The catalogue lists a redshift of 0.374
